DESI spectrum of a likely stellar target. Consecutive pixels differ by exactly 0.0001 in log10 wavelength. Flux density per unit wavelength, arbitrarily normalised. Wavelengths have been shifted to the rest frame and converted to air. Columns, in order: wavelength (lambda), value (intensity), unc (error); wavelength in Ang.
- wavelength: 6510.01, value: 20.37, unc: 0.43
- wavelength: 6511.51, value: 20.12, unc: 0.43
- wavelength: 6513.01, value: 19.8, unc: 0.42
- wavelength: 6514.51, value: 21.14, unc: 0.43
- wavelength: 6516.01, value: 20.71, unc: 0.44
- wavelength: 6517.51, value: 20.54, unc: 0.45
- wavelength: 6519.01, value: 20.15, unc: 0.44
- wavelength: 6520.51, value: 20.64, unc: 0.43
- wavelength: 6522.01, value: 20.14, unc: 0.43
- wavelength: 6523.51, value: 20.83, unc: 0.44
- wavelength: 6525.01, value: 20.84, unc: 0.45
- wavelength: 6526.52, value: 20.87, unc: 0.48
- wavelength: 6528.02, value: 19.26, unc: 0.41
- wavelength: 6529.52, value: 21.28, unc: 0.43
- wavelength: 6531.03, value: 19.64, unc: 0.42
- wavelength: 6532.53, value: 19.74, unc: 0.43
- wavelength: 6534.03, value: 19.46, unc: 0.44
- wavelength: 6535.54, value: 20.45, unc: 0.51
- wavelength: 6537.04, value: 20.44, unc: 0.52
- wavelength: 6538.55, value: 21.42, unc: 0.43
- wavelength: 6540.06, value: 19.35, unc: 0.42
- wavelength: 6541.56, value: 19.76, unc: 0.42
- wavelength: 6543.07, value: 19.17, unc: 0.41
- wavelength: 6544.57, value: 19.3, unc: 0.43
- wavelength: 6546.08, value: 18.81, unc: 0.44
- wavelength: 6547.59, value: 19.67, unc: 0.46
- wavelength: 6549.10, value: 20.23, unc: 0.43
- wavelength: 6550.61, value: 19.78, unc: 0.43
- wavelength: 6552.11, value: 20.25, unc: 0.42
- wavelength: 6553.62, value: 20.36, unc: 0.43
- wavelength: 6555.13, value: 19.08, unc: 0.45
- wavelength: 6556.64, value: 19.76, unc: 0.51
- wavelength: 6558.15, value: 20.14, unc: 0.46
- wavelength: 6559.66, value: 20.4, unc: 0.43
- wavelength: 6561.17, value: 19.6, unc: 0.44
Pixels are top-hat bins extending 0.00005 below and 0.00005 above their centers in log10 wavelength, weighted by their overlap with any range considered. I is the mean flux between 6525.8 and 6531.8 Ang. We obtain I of 20.3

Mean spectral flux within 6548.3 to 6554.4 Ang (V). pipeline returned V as 20.2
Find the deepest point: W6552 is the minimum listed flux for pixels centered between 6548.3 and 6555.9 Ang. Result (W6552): 19.08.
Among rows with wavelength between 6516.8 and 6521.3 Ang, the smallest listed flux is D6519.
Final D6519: 20.15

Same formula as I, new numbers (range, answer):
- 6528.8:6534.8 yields 20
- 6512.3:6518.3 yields 20.6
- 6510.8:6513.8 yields 20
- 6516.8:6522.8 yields 20.4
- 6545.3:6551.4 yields 19.6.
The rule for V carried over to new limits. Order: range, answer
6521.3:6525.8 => 20.6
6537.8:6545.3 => 19.8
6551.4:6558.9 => 19.9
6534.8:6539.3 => 20.8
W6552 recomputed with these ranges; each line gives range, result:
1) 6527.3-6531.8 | 19.26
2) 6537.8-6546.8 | 18.81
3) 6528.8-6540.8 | 19.35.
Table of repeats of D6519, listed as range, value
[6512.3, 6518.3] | 19.8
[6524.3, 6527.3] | 20.84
